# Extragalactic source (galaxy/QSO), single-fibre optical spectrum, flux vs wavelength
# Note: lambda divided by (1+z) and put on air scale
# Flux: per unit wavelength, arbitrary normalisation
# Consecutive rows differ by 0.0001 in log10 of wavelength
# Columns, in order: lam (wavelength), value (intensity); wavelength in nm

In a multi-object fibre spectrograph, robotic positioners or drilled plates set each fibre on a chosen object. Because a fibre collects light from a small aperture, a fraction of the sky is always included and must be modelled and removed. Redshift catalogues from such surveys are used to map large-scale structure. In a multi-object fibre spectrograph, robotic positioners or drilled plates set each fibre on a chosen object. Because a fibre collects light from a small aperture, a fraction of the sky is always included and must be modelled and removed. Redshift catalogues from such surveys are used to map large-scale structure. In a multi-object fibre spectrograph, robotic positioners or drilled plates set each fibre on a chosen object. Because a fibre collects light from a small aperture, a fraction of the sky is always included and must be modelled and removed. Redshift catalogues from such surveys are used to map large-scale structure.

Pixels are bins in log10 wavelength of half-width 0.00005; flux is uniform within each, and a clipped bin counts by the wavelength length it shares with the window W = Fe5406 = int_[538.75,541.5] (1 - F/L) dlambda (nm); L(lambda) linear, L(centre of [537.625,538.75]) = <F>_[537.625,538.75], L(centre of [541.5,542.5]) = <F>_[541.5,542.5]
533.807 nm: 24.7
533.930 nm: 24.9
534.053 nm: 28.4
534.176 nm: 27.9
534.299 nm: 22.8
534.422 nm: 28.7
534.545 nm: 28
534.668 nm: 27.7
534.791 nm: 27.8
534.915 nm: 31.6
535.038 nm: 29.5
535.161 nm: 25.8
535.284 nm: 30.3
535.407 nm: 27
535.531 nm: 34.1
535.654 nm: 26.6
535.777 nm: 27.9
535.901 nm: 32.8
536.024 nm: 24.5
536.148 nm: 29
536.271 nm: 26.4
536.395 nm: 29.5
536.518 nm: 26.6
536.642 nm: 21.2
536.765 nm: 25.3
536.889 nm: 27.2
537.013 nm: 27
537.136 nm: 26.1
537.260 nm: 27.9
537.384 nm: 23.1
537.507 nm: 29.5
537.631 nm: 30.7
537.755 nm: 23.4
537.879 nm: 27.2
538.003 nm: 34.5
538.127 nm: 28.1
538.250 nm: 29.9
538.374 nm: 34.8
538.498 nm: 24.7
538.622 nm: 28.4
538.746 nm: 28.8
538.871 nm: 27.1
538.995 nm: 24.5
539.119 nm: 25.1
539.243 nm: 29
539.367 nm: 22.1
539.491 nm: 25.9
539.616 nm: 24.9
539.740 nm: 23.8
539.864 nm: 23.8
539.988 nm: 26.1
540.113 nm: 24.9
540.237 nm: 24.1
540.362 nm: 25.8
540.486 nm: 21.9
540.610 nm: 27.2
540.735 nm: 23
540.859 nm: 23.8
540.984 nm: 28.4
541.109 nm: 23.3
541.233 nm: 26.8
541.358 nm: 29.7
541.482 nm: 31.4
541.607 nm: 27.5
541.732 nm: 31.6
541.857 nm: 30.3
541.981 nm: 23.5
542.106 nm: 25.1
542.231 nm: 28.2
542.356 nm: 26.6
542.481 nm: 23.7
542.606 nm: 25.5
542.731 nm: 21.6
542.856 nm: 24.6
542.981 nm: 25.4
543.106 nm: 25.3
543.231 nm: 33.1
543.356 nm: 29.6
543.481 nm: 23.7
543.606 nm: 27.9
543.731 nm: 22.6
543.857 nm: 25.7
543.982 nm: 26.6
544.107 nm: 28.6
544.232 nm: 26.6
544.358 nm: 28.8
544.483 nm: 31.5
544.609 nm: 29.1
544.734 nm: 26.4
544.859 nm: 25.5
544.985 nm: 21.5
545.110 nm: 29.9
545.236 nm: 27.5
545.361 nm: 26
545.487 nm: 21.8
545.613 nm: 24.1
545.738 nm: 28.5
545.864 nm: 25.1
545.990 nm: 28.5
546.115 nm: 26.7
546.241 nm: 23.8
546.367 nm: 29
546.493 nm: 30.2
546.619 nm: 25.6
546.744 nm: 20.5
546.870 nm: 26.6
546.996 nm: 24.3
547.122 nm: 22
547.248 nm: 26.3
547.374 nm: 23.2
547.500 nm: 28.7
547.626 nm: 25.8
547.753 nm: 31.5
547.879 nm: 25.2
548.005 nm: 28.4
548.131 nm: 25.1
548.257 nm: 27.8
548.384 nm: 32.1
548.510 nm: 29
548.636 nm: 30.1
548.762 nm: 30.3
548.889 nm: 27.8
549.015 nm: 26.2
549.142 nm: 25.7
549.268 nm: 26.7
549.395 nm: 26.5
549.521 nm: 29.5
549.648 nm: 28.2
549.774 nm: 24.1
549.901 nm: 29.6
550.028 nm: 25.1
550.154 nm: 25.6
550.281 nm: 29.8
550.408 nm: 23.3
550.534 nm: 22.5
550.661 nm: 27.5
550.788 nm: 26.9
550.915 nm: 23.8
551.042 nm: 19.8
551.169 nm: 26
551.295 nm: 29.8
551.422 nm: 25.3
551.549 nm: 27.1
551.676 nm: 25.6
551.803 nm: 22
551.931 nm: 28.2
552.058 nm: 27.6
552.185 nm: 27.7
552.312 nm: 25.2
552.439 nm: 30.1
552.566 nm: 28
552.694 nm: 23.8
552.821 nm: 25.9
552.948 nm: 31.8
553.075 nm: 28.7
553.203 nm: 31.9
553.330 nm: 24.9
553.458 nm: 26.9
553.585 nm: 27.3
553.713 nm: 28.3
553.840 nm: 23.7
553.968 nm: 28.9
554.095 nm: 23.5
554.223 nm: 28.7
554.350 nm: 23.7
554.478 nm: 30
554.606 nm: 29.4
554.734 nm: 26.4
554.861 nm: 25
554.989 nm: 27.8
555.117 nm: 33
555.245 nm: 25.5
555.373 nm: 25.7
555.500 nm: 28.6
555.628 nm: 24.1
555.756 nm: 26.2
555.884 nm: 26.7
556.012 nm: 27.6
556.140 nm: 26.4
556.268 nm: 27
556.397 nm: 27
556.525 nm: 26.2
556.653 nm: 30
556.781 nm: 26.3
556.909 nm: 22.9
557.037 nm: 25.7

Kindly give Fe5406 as 0.26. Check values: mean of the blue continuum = 29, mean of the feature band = 25.5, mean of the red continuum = 27.4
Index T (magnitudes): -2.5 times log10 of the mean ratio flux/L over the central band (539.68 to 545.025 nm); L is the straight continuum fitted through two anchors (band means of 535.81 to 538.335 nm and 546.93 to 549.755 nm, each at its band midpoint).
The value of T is 0.045 mag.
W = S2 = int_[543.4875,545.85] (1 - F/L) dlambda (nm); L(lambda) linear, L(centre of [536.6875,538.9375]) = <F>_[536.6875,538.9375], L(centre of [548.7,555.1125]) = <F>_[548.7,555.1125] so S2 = 0.08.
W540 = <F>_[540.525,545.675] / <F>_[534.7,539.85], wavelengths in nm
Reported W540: 1.0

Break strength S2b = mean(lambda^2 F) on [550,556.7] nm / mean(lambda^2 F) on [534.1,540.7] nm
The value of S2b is 1.05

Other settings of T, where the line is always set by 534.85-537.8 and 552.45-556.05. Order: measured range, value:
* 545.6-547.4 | 0.07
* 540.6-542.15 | 0.02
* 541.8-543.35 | 0.05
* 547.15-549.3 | -0.01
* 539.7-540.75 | 0.12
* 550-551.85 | 0.08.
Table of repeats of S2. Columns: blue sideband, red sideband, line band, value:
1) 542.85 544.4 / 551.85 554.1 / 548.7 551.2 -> 0.09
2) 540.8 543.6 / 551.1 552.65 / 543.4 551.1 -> 0.08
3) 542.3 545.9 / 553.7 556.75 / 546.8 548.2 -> 0.02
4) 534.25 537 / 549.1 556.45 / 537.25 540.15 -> 0.06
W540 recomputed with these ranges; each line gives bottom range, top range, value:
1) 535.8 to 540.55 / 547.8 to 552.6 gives 1.00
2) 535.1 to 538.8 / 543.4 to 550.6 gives 0.95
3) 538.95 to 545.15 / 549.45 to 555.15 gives 1.02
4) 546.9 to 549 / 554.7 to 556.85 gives 0.99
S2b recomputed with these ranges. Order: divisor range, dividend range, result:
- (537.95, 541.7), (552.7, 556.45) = 1.08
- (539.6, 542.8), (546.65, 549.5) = 1.06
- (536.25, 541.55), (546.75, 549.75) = 1.06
